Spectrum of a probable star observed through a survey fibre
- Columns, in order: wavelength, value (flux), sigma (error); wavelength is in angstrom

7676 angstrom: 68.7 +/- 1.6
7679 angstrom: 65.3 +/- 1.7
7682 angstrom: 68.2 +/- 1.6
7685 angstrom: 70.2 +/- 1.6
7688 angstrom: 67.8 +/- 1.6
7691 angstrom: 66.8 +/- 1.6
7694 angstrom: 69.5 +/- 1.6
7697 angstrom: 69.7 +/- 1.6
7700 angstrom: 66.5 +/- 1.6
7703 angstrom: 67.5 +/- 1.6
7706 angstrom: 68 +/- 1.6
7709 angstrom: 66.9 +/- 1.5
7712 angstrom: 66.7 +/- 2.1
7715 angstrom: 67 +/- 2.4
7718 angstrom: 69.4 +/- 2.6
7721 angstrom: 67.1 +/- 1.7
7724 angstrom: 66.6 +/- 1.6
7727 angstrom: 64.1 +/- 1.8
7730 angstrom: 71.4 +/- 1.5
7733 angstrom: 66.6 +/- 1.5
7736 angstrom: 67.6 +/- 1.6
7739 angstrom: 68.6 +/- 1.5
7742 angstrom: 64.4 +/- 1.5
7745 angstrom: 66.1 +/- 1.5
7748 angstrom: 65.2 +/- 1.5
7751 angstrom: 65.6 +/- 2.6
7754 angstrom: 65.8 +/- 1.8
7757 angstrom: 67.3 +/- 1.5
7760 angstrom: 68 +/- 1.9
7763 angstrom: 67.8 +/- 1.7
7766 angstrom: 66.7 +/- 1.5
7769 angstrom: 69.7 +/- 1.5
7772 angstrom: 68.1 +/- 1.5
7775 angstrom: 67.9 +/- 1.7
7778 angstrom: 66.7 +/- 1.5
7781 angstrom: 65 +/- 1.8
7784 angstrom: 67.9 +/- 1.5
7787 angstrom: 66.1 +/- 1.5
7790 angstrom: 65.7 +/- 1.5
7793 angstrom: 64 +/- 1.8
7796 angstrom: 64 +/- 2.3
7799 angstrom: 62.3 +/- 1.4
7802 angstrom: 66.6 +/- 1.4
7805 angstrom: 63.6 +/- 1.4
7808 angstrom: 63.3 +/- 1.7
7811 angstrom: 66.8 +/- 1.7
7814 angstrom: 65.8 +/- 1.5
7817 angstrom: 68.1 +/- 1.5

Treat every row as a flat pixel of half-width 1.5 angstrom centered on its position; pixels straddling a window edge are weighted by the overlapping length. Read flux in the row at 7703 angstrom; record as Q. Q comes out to 67.5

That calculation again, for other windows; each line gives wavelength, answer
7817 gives 68.1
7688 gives 67.8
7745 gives 66.1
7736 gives 67.6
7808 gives 63.3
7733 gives 66.6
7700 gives 66.5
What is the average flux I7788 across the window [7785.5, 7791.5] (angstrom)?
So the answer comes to 65.9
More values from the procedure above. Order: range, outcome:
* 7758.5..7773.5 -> 68.1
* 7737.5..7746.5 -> 66.4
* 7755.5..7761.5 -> 67.6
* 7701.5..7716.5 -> 67.2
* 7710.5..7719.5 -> 67.7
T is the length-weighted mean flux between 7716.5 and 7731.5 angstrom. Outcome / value 67.7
